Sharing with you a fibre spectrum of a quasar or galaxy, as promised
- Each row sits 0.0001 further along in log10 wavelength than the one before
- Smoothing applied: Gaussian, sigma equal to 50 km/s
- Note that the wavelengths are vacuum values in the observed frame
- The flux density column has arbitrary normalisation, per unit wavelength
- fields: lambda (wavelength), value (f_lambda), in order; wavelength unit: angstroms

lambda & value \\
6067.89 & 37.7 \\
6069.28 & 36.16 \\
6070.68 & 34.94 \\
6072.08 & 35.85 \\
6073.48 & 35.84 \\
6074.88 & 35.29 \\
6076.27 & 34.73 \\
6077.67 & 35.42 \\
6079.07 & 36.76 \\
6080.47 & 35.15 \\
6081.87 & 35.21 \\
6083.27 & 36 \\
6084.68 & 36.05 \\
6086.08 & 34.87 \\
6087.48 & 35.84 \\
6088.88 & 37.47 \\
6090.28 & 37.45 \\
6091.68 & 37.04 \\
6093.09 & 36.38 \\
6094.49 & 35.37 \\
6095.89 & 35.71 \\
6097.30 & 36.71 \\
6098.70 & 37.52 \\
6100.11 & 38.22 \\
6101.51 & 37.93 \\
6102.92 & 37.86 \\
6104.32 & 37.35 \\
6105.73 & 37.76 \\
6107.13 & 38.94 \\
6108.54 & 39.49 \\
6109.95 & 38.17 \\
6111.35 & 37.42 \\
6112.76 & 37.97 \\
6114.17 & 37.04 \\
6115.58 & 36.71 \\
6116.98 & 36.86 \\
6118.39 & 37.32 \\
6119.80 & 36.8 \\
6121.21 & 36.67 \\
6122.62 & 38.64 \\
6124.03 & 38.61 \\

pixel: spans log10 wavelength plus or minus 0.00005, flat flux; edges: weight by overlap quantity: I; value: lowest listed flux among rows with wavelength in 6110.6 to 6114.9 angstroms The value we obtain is 37.04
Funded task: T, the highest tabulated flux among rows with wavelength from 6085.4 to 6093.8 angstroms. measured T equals 37.47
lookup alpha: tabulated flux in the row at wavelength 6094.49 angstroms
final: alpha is 35.37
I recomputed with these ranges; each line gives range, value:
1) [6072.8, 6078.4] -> 34.73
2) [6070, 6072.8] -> 34.94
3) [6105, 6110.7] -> 37.76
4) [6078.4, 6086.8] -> 34.87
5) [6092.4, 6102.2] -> 35.37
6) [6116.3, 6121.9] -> 36.67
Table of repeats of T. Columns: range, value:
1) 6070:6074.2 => 35.85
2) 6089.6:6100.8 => 38.22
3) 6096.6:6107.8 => 38.94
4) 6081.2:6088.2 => 36.05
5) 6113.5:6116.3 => 37.04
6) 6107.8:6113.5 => 39.49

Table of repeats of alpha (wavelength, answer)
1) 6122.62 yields 38.64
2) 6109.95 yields 38.17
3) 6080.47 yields 35.15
